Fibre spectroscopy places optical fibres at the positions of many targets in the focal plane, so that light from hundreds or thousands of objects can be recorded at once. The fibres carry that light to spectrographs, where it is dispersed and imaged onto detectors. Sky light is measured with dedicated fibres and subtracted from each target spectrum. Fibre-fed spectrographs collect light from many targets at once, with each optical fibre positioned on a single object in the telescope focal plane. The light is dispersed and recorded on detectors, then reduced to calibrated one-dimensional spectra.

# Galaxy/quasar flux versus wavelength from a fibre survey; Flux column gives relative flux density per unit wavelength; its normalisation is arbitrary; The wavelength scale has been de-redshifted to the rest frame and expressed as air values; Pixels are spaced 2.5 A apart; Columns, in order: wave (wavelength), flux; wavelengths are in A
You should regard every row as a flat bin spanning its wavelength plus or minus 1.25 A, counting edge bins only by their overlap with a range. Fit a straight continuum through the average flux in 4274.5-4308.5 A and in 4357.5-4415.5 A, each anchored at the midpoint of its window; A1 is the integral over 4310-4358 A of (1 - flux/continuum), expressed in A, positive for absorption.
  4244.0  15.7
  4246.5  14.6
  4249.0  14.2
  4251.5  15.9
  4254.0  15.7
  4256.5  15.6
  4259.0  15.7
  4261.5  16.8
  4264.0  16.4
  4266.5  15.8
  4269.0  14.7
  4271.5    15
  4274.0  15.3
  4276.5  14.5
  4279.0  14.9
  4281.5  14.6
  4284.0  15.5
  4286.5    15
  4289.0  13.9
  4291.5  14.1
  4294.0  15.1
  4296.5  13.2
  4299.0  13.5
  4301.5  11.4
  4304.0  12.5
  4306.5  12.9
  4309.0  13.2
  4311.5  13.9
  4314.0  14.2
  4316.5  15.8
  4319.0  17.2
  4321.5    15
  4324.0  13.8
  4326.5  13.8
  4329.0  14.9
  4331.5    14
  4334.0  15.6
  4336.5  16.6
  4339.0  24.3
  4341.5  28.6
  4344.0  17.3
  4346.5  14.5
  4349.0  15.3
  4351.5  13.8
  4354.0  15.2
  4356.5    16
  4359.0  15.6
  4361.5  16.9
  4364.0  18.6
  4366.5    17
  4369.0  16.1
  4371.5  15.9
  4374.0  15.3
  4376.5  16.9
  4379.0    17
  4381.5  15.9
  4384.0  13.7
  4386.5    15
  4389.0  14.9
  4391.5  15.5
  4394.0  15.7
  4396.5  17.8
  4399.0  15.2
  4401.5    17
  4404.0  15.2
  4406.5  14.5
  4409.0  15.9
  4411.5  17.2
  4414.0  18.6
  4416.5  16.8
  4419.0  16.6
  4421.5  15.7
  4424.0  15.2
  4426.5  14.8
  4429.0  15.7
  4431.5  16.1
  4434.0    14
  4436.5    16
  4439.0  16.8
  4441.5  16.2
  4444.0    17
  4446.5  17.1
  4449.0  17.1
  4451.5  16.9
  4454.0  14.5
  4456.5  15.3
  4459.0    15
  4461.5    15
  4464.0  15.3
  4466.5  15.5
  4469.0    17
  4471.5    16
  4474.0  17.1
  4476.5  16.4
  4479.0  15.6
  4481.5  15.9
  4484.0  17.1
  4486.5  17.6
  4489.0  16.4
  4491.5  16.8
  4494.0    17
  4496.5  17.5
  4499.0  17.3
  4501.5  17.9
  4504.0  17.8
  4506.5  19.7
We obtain -4.3 A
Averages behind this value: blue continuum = 13.9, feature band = 16.3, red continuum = 16.2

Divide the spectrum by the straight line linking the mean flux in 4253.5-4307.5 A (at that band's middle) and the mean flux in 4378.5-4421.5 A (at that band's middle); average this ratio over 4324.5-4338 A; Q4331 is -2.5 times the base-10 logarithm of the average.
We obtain 0.01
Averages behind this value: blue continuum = 14.6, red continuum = 16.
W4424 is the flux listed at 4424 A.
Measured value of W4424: 15.2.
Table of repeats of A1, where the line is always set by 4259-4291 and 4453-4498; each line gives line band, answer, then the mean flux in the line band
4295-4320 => 2.6 A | 13.8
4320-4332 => 0.8 A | 14.4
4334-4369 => -4.4 A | 17.5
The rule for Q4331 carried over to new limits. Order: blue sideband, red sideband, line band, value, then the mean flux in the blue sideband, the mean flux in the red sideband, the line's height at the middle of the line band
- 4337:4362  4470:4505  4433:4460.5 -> 0.07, 17.7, 16.9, 17.1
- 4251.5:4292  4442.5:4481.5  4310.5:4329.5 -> 0.04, 15.3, 16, 15.5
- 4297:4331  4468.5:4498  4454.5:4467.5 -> 0.08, 14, 16.7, 16.3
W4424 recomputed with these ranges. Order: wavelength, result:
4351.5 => 13.8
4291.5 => 14.1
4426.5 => 14.8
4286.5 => 15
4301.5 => 11.4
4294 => 15.1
